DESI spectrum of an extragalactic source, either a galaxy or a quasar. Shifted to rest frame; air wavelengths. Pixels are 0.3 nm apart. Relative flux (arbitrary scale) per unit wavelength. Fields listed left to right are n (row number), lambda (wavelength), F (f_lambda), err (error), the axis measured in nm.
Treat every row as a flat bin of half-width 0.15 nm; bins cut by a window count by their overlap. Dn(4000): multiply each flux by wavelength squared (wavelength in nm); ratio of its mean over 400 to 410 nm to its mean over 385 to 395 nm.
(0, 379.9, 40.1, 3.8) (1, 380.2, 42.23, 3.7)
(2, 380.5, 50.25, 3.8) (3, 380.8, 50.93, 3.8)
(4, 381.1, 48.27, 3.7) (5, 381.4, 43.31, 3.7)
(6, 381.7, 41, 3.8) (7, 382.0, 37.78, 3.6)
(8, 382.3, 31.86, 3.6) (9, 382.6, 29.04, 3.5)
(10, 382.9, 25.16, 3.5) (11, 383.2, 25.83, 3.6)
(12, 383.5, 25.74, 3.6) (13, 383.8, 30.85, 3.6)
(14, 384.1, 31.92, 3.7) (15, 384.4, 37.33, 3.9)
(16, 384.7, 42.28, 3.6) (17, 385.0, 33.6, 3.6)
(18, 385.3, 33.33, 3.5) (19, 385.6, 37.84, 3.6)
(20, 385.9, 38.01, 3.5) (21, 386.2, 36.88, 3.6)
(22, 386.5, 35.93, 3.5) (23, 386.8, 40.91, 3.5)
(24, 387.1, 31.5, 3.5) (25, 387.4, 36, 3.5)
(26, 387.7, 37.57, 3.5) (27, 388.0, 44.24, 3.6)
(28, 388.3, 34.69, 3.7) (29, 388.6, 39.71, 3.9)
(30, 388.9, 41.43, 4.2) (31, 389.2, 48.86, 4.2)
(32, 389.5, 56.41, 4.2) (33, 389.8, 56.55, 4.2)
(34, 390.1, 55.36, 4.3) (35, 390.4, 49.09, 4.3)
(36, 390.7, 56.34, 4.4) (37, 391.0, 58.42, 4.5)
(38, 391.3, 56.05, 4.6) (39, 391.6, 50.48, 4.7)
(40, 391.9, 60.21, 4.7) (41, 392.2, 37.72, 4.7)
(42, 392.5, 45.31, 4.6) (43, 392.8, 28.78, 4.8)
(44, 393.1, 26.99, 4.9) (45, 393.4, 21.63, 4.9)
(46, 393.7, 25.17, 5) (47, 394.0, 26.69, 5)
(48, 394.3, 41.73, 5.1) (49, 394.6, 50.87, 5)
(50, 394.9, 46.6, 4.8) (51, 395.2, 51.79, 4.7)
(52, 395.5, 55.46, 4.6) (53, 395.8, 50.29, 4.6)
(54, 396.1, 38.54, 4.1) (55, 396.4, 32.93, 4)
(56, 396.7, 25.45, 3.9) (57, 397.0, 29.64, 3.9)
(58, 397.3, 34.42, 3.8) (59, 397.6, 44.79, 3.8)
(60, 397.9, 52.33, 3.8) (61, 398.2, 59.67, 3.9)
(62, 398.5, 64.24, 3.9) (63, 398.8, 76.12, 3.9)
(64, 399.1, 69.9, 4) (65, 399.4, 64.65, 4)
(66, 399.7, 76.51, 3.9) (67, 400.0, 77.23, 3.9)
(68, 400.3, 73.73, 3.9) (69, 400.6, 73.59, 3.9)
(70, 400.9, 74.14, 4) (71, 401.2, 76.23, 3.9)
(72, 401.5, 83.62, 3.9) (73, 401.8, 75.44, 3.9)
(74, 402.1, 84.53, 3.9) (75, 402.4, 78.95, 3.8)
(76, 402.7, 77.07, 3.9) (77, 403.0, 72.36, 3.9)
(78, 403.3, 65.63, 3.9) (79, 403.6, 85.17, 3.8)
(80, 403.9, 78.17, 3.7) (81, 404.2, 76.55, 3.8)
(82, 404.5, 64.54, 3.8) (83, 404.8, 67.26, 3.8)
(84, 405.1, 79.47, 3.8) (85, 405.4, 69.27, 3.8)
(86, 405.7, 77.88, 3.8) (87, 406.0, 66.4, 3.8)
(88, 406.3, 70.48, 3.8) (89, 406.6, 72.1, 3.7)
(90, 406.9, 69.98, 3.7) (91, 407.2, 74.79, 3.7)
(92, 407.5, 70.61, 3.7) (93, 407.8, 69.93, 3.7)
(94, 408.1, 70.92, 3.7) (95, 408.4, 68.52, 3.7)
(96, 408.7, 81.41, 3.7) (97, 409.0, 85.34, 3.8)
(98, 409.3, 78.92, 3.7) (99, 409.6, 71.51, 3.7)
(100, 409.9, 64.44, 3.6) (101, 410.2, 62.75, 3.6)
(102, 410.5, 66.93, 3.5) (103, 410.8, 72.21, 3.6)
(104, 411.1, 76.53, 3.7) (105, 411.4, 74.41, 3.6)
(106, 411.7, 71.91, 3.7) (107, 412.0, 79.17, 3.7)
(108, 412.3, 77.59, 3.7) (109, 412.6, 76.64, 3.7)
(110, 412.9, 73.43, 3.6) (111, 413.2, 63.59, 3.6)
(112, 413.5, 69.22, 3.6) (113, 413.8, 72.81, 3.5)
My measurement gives 1.91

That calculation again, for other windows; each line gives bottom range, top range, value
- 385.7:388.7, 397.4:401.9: 1.96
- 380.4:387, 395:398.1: 1.22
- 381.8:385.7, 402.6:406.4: 2.49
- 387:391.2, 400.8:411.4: 1.73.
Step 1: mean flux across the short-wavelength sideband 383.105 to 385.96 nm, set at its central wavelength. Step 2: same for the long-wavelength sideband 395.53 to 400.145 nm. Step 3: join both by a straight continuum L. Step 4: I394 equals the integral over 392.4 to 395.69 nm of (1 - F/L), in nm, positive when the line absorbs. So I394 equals 0.66 nm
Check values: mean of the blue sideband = 33.7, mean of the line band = 38.3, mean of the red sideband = 53.1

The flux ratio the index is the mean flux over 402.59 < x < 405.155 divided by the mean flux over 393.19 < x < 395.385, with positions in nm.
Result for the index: 1.95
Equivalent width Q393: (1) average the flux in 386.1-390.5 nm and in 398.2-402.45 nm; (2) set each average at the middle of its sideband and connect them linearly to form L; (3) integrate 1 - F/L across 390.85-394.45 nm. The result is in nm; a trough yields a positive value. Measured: 0.91 nm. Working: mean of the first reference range 43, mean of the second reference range 74.3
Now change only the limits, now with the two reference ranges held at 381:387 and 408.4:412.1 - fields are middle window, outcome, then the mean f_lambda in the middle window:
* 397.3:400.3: -0.366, 64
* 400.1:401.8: -0.461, 76.2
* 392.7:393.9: 0.571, 25.6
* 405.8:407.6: -0.068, 70.9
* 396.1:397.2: 0.468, 30.8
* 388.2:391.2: -0.439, 50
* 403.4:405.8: -0.343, 74.5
